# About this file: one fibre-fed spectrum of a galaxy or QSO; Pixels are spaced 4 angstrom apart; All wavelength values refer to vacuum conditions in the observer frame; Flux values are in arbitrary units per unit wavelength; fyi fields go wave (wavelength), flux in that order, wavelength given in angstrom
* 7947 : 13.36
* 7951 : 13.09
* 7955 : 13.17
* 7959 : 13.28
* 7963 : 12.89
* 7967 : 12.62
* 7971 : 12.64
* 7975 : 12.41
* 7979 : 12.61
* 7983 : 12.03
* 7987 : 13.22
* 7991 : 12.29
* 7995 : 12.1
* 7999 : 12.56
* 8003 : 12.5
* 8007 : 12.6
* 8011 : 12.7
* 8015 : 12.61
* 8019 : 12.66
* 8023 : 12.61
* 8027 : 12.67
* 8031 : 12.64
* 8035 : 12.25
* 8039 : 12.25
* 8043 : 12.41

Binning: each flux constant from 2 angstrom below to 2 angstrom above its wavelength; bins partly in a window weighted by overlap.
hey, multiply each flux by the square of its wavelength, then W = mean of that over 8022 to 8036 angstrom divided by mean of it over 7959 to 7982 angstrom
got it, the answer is 1.0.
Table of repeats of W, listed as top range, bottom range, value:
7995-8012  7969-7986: 1.01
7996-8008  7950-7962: 0.96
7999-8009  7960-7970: 0.99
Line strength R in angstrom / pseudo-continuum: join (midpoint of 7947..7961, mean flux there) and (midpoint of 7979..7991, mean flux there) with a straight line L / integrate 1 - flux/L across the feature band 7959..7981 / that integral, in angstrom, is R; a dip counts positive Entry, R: 0.3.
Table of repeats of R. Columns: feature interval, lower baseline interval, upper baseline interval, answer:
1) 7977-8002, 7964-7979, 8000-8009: 0.2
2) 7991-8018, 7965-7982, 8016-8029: 0.2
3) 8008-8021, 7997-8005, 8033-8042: -0.2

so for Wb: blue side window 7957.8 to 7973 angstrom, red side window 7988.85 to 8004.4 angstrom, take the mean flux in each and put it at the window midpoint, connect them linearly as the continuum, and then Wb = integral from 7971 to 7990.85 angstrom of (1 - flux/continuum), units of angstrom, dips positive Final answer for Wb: 0.1 angstrom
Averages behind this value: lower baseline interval 12.8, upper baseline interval 12.4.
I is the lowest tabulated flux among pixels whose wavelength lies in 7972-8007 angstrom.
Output 12.03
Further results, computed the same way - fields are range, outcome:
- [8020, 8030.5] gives 12.61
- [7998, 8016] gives 12.5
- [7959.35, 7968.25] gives 12.62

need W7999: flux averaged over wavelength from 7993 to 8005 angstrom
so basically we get 12.4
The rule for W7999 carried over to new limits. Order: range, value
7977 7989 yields 12.6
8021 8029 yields 12.6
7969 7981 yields 12.6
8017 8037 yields 12.6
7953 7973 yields 12.9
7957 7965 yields 13.1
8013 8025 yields 12.6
